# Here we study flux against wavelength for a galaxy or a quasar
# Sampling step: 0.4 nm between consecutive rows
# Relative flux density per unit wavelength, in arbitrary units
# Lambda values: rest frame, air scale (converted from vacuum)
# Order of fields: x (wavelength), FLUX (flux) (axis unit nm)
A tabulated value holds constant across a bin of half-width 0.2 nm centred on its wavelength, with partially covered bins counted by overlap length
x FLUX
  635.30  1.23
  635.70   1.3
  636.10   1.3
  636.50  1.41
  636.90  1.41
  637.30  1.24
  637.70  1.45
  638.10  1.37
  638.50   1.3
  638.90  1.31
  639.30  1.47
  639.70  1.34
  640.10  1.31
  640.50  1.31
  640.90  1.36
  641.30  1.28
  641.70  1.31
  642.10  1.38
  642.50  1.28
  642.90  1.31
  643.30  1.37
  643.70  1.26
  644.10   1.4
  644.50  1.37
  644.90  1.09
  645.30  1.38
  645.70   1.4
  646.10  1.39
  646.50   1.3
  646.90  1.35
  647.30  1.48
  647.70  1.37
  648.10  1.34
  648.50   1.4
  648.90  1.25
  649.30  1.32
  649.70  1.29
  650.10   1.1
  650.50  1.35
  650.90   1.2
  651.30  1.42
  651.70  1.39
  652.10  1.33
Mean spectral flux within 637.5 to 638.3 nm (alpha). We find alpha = 1.41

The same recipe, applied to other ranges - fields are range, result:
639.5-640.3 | 1.33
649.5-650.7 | 1.25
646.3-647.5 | 1.38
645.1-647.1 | 1.36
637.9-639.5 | 1.36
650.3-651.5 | 1.32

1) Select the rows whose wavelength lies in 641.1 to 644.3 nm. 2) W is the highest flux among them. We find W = 1.4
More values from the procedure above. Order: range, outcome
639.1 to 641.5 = 1.47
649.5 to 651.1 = 1.35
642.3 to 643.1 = 1.31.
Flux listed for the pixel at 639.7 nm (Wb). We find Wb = 1.34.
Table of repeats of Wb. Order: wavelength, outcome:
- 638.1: 1.37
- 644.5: 1.37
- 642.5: 1.28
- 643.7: 1.26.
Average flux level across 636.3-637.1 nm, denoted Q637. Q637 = 1.41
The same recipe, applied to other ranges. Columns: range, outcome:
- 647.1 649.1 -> 1.37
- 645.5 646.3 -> 1.4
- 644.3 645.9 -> 1.31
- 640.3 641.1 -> 1.34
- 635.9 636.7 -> 1.36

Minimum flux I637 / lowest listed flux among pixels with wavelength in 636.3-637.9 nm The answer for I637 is 1.24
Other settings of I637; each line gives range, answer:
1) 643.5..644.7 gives 1.26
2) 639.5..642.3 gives 1.28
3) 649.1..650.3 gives 1.1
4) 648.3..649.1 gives 1.25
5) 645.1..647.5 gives 1.3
